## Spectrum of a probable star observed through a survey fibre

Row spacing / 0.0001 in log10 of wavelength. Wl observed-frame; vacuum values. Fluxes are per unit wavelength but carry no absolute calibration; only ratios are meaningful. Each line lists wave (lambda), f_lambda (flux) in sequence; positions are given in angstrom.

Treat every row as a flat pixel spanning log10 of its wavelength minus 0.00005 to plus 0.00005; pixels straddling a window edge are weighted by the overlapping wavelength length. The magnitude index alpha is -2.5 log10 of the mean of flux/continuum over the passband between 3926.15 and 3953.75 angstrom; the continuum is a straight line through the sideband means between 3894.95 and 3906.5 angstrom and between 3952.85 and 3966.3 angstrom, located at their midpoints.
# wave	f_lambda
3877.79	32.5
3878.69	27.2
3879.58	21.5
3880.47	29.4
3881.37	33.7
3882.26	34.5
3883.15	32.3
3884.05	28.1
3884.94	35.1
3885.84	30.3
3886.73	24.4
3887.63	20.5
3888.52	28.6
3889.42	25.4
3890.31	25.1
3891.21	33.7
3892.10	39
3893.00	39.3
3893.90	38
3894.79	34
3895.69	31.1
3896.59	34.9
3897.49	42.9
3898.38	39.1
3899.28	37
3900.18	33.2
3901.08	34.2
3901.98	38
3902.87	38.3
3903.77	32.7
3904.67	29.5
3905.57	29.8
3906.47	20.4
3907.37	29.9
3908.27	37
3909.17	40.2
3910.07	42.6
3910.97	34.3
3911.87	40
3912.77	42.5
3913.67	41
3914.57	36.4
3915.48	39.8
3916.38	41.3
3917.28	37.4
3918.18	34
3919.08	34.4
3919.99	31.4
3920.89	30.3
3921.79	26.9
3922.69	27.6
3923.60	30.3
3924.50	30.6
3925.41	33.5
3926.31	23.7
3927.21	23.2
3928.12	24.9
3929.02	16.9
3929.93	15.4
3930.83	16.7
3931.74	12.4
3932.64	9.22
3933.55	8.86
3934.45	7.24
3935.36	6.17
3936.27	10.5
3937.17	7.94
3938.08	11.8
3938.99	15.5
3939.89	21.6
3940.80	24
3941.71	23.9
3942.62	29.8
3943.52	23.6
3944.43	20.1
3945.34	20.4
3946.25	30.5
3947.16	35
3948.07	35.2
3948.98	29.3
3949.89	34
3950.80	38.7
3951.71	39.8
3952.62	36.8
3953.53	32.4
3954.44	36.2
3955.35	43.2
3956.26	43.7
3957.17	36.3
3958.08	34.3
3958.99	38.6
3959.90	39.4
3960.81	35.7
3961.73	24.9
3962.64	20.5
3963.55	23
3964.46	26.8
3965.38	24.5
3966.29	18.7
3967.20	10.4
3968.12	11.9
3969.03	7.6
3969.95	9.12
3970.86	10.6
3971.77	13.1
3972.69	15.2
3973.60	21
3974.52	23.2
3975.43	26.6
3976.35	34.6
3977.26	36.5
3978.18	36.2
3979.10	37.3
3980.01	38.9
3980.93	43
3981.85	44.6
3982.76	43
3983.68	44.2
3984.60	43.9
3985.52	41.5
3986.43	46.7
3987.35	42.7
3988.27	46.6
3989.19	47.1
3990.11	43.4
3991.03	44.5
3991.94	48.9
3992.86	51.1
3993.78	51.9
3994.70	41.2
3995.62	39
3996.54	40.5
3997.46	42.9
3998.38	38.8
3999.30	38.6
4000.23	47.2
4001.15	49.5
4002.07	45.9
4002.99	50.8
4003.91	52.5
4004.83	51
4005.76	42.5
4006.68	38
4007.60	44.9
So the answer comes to 0.44 mag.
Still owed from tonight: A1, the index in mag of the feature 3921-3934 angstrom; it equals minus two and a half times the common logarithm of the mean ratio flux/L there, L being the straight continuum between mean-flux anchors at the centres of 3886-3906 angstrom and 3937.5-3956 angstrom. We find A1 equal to 0.379 mag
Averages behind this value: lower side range 33.1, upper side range 29.1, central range 21.7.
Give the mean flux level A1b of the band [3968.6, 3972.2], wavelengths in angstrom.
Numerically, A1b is 10.1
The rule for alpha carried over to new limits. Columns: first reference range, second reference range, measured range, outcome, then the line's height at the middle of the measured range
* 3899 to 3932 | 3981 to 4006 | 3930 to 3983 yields 0.46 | 38.8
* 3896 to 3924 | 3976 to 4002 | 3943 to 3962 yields 0.17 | 39.4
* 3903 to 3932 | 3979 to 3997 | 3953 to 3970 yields 0.37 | 39.2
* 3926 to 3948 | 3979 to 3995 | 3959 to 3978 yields 0.48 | 35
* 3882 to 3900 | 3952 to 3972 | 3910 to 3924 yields -0.17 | 30.4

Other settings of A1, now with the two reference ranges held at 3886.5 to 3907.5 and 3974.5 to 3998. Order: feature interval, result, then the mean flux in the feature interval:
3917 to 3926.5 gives 0.14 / 31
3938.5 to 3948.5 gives 0.42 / 25.3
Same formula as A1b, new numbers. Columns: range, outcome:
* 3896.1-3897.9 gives 38.5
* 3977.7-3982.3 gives 39.9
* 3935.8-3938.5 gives 10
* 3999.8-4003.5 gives 48.5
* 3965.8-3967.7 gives 14.7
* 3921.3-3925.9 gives 29.7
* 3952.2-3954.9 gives 35.1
